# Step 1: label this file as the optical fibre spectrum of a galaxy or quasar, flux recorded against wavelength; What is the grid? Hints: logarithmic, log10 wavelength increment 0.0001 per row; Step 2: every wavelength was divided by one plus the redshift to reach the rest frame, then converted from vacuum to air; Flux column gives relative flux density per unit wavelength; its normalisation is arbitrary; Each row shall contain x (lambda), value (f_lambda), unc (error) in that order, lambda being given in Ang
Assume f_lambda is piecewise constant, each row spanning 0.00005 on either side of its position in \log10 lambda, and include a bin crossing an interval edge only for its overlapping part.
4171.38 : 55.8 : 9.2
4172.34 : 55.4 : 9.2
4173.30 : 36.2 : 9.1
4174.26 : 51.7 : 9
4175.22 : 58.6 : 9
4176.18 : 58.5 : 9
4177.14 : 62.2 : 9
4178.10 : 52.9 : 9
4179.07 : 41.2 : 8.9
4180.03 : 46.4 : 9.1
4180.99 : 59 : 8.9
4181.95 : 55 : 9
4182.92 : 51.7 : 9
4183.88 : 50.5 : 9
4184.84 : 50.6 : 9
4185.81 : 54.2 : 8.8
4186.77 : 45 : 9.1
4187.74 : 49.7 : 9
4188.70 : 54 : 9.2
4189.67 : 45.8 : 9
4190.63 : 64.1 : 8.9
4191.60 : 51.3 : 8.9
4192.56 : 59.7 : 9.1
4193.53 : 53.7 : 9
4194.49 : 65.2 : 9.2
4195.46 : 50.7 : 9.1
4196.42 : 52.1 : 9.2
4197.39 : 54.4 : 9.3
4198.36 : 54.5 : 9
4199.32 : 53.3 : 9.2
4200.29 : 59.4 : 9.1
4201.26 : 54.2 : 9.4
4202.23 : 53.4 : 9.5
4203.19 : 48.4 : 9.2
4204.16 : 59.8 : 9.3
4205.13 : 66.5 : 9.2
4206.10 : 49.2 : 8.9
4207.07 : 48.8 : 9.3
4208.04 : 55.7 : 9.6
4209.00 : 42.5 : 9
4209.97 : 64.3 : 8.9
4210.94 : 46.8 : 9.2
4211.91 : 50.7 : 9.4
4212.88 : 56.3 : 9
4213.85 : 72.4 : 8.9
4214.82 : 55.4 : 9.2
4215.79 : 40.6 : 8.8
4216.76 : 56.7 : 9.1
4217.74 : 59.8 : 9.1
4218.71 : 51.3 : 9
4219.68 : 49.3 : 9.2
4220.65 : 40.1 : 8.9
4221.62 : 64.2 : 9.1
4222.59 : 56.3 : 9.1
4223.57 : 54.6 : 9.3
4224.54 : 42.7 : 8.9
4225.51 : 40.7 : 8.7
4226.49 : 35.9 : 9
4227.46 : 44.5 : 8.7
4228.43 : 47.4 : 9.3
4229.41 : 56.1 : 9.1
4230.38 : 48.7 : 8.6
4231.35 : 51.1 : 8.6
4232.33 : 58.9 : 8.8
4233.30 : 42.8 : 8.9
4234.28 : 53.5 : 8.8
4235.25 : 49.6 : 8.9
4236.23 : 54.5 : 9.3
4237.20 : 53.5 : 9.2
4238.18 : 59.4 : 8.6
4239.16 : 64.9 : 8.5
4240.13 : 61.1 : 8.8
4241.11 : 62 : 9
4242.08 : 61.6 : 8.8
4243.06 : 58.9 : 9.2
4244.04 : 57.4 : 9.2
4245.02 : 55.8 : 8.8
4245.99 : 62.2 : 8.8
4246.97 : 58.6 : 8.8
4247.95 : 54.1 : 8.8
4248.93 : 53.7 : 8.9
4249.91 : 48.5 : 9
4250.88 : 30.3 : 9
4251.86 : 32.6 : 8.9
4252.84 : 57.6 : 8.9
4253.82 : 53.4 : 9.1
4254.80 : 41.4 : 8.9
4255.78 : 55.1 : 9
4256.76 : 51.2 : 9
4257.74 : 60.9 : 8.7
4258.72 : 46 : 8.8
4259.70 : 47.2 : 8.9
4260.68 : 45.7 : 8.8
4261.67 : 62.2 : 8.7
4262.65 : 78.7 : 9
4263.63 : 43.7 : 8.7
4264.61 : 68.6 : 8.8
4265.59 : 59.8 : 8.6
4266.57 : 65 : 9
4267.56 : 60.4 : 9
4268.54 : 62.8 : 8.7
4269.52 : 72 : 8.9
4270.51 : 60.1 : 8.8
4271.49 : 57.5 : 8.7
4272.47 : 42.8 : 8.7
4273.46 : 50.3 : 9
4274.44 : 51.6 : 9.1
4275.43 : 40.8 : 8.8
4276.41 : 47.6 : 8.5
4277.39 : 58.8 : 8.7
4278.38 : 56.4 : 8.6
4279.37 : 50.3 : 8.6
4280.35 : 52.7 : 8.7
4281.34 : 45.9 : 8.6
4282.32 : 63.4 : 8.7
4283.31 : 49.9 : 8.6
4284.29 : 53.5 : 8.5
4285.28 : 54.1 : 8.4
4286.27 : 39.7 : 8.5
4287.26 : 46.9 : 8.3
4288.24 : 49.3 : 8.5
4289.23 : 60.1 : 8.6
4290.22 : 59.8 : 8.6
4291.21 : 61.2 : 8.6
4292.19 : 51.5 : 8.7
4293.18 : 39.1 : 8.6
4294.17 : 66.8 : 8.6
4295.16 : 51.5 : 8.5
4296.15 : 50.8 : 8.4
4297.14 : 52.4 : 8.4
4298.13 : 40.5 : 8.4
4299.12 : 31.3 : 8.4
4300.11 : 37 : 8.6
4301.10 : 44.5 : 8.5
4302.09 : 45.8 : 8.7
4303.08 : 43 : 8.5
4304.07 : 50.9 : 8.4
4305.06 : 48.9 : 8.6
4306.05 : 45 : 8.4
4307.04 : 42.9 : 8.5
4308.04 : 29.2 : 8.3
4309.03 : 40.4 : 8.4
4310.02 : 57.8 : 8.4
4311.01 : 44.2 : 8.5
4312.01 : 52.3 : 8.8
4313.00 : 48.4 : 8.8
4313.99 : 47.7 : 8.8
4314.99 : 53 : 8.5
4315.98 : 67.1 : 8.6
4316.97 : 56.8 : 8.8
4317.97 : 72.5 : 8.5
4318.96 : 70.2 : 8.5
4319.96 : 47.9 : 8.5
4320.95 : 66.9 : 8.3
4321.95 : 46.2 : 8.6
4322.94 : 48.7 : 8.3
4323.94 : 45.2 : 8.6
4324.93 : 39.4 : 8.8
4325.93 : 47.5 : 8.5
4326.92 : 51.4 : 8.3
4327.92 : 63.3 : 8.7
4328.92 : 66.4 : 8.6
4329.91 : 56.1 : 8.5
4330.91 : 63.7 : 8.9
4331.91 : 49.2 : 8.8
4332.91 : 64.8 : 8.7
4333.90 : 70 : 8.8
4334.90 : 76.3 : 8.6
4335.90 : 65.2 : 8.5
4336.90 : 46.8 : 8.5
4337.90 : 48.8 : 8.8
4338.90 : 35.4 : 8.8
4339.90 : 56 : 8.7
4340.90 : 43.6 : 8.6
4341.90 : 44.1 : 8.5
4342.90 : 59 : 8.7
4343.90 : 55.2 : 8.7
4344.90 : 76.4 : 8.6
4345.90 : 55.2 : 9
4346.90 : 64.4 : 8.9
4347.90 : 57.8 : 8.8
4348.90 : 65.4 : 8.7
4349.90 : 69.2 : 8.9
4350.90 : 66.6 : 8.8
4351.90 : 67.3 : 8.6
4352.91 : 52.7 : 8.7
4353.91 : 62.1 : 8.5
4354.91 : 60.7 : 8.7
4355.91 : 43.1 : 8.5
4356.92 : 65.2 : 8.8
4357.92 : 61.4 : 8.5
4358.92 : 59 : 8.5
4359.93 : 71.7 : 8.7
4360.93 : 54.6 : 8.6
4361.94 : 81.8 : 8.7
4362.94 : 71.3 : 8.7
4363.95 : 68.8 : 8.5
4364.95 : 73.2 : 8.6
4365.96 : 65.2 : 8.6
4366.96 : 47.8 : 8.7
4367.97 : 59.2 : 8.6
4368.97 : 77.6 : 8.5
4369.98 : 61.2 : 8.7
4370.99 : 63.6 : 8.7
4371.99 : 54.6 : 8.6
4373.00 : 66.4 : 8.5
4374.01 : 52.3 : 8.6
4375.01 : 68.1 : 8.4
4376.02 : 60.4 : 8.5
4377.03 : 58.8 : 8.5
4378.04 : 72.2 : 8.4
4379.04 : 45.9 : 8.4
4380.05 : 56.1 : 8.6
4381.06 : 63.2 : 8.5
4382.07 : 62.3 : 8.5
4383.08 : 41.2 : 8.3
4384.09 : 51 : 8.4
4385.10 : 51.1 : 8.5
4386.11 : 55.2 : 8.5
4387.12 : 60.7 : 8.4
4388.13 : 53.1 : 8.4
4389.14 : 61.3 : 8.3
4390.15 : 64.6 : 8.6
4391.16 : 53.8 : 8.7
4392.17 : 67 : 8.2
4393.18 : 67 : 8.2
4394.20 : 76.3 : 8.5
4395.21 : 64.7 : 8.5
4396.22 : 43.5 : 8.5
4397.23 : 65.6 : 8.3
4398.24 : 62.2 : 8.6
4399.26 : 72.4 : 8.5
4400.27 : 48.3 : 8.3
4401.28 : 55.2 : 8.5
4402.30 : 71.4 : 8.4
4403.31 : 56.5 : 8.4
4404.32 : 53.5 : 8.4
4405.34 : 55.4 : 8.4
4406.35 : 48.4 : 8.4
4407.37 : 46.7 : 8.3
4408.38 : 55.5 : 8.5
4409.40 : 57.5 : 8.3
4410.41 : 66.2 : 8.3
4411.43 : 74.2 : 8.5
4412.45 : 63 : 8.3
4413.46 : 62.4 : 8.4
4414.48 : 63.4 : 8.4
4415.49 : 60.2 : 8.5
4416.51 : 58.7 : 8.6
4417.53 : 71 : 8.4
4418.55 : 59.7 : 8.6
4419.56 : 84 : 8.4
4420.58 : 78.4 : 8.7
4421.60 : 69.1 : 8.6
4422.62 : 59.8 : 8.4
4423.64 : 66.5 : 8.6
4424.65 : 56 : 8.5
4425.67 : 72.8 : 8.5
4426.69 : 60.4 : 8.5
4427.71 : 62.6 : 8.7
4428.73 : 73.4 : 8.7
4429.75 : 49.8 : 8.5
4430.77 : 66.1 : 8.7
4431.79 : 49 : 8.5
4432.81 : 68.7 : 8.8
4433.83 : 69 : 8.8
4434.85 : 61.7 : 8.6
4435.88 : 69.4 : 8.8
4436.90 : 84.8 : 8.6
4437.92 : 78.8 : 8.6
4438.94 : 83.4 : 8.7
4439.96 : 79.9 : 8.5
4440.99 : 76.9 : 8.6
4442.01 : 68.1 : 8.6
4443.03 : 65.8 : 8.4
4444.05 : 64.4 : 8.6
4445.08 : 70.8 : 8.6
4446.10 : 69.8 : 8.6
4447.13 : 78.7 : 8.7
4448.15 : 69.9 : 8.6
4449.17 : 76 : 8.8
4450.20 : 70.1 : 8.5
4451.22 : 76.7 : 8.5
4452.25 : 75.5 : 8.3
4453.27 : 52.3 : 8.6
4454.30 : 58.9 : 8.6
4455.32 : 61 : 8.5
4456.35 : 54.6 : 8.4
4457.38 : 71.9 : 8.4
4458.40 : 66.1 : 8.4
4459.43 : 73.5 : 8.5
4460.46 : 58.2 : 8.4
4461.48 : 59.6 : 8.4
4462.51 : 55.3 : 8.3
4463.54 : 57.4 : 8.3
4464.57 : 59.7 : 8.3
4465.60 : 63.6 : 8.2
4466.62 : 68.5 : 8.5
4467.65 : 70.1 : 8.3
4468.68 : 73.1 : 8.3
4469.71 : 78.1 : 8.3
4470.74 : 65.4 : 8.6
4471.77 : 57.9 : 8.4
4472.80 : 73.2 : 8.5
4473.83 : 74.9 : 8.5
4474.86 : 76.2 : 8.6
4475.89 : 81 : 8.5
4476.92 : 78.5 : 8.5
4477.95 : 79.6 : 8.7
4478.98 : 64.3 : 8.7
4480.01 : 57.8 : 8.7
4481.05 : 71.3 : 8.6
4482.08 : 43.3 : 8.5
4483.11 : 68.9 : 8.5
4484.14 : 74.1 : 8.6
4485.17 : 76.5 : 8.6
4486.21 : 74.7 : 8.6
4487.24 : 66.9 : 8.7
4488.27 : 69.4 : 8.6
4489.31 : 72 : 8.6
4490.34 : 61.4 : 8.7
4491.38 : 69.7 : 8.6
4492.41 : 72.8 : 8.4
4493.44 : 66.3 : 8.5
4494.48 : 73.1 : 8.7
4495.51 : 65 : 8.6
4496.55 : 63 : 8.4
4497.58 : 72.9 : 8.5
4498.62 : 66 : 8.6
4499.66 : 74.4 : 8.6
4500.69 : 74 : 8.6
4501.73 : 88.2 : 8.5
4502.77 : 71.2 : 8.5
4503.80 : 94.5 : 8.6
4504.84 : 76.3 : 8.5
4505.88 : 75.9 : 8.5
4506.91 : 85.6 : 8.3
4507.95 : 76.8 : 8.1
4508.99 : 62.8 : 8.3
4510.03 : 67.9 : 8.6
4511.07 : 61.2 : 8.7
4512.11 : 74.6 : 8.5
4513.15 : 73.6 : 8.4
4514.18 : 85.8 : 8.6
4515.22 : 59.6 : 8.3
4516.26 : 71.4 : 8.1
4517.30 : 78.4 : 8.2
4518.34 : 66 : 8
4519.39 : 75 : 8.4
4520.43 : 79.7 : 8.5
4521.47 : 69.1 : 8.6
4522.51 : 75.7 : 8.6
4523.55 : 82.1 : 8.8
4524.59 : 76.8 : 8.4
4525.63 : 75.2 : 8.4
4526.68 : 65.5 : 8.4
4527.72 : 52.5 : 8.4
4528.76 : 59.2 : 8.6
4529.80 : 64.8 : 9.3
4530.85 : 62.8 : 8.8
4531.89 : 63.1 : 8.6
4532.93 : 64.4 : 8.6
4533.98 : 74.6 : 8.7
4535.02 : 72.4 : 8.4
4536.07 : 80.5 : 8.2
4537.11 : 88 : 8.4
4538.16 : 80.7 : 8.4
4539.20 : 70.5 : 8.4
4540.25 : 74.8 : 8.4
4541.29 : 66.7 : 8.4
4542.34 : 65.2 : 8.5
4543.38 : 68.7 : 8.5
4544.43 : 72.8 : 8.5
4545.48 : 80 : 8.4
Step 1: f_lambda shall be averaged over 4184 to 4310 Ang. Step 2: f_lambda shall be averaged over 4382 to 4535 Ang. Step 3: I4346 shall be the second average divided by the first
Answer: 1.28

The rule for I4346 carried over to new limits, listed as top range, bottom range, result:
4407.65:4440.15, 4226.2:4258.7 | 1.26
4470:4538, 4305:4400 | 1.23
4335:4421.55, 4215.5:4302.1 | 1.15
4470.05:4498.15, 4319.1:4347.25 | 1.25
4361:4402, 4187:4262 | 1.15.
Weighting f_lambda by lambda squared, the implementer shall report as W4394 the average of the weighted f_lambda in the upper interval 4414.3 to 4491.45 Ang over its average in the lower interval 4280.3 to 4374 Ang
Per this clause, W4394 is 1.29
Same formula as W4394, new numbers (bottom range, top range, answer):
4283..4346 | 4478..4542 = 1.49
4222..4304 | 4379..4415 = 1.20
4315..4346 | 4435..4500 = 1.30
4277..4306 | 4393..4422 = 1.31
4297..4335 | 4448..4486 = 1.40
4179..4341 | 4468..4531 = 1.50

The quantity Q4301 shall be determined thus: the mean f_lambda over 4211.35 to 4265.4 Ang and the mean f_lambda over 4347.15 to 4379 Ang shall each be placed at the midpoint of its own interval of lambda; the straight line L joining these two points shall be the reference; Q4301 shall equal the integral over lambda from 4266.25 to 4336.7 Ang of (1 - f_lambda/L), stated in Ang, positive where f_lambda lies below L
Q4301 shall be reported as 6.3 Ang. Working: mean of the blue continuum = 53.1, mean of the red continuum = 63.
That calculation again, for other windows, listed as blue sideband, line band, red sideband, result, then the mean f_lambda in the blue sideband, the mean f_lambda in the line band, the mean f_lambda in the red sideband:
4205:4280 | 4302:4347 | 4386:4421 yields 3.2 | 53.6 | 53.7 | 61.7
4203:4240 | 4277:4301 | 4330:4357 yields 2.2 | 52.6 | 50.8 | 58.5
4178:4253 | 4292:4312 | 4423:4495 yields 4.3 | 52.9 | 45.7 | 68.1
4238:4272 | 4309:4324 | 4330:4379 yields 1.1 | 56.3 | 54.8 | 60.9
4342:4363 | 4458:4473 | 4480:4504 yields 0.8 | 62.3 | 65.1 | 70.3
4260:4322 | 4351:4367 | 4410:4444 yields -0.9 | 52.6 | 63.4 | 67.6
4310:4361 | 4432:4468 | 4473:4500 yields -0.7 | 57.3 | 68.1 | 69.8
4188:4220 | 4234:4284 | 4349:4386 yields 1.8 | 54.6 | 54.8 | 61.3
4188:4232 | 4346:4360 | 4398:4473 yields -0.1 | 52.9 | 61.4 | 65.5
